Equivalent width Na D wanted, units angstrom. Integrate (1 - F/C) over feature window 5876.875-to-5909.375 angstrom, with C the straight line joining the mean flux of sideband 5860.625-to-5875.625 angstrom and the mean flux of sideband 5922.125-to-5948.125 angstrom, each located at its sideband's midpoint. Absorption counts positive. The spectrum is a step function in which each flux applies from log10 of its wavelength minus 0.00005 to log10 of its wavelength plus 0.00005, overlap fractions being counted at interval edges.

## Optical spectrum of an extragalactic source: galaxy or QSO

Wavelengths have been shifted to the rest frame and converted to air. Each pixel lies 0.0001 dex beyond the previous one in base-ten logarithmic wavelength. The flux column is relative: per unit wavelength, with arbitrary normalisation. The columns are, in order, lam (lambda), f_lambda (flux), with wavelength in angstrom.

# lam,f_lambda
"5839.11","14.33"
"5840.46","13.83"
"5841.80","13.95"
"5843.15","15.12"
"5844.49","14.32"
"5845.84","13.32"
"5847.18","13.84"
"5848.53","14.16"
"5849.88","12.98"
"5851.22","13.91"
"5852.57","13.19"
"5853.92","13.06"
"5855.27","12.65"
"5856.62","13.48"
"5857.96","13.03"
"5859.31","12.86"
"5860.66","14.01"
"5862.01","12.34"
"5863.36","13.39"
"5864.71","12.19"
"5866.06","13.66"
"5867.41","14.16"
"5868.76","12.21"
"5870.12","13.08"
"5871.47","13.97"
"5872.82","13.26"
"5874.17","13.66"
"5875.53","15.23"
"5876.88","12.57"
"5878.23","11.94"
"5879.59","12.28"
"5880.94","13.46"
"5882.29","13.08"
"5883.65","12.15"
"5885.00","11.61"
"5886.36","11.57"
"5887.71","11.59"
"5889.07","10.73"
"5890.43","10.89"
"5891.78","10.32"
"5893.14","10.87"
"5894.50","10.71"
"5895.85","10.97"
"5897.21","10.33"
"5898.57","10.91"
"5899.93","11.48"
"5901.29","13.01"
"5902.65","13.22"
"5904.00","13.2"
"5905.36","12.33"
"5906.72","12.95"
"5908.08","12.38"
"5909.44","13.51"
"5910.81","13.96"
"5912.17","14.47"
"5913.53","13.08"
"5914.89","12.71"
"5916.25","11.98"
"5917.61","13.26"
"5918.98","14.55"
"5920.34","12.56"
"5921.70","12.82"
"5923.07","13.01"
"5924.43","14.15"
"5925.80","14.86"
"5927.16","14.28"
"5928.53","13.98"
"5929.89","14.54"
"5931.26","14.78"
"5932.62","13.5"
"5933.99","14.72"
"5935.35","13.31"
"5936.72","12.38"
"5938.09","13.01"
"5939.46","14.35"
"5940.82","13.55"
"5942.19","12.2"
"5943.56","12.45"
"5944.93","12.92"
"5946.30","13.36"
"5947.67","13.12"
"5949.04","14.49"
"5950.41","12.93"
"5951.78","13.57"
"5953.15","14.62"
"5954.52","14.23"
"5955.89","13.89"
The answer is 3.8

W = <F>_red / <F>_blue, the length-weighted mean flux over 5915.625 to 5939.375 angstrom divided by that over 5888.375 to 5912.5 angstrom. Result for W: 1.1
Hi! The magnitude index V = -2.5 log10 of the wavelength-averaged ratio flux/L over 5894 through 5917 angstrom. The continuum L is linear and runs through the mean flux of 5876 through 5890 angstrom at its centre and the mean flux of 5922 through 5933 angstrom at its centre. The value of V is 0.06 mag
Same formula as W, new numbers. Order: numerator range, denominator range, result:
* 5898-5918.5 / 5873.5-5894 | 1.06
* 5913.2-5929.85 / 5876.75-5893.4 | 1.15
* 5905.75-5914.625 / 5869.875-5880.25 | 1.00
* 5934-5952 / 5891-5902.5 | 1.19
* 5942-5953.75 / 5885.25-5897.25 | 1.22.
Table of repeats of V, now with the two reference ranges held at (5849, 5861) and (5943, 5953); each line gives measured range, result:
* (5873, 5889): 0.06 mag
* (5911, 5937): -0.03 mag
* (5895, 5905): 0.12 mag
